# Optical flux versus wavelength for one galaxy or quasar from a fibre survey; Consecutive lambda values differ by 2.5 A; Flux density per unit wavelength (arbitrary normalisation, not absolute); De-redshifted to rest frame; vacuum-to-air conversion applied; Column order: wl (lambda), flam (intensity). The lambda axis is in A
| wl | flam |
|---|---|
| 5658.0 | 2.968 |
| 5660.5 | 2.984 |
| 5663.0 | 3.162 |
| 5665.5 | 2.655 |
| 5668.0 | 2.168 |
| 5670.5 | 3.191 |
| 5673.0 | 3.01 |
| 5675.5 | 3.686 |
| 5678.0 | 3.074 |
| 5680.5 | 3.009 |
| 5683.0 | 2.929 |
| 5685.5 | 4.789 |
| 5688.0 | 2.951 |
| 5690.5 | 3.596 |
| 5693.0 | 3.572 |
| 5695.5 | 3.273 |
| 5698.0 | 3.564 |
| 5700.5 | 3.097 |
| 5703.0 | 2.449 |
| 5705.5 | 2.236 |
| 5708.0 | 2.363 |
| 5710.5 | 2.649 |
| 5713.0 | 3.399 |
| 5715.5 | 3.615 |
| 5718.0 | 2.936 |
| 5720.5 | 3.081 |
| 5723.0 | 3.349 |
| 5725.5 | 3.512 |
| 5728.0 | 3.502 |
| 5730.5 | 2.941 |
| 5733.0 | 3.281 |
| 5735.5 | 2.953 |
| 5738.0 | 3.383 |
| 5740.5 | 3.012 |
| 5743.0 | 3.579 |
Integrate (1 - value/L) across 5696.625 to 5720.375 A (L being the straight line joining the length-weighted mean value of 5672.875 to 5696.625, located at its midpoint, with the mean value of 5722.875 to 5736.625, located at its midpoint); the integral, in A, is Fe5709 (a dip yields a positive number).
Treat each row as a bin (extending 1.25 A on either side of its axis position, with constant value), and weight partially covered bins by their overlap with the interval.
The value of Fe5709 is 2.8 A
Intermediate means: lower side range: 3.41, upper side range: 3.25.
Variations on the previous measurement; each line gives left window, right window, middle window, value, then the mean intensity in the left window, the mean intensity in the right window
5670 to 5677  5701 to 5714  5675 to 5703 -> -3.49 A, 3.3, 2.63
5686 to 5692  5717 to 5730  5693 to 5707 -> 1.81 A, 3.48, 3.26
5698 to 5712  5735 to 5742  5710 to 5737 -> -2.68 A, 2.66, 3.15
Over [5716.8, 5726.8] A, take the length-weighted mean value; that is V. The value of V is 3.22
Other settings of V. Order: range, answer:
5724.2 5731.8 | 3.32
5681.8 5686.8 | 3.86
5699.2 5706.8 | 2.6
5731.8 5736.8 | 3.12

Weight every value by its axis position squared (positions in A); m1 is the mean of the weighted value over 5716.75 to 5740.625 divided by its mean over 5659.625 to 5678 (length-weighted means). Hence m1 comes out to 1.10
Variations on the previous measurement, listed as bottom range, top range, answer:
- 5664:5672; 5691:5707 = 1.14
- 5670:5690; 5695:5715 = 0.87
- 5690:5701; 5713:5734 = 0.97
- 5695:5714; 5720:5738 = 1.15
